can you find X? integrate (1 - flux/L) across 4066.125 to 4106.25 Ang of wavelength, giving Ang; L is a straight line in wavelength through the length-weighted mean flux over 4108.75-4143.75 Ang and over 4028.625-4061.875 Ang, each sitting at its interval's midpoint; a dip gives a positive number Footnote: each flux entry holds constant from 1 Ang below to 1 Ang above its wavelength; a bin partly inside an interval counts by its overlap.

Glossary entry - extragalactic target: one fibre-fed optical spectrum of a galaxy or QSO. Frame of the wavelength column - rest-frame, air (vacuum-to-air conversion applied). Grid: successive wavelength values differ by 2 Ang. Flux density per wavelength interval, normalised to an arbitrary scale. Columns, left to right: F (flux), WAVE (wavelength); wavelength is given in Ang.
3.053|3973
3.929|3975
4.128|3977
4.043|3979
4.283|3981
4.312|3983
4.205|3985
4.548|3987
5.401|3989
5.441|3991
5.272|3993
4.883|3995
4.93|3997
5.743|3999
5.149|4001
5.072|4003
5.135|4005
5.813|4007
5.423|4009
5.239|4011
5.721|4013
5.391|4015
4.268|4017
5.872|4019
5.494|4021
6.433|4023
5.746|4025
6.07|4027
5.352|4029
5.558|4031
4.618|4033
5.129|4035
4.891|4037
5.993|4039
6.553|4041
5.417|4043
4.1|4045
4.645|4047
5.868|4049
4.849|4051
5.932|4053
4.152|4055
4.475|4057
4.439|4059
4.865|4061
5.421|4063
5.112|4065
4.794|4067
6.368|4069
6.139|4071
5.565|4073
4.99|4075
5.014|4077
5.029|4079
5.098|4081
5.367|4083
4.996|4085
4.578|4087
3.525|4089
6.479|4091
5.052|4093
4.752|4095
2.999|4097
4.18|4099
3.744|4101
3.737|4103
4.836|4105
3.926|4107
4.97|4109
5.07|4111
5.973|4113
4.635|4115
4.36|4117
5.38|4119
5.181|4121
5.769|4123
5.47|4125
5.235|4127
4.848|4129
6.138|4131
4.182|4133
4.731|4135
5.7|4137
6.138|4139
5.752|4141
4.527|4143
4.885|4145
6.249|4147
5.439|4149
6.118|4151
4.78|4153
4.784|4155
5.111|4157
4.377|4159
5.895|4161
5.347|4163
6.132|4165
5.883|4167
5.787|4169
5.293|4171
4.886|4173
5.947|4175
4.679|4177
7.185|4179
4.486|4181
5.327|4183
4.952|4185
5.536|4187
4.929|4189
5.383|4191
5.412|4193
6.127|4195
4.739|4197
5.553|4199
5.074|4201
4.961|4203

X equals 2.4 Ang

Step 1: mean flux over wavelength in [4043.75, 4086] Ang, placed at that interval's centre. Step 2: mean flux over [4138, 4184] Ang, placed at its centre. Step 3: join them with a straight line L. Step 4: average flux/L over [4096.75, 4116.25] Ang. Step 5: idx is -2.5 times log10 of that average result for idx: 0.177 mag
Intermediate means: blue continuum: 5.11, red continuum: 5.44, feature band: 4.46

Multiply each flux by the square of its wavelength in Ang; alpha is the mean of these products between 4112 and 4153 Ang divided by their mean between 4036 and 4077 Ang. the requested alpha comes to 1.06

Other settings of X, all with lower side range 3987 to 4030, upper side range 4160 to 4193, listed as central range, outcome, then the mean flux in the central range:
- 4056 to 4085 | 1.3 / 5.18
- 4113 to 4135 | 1.3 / 5.14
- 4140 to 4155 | 0.3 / 5.35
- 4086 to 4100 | 2.4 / 4.51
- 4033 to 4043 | -0.2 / 5.52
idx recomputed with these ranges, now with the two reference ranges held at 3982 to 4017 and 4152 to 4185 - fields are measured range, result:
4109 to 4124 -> 0.02 mag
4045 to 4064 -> 0.06 mag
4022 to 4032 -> -0.13 mag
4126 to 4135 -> 0.05 mag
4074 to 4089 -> 0.07 mag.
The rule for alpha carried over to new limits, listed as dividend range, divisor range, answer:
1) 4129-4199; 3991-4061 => 1.09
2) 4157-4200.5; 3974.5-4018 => 1.20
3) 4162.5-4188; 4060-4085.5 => 1.09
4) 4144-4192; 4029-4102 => 1.13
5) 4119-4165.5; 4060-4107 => 1.13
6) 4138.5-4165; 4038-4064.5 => 1.10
